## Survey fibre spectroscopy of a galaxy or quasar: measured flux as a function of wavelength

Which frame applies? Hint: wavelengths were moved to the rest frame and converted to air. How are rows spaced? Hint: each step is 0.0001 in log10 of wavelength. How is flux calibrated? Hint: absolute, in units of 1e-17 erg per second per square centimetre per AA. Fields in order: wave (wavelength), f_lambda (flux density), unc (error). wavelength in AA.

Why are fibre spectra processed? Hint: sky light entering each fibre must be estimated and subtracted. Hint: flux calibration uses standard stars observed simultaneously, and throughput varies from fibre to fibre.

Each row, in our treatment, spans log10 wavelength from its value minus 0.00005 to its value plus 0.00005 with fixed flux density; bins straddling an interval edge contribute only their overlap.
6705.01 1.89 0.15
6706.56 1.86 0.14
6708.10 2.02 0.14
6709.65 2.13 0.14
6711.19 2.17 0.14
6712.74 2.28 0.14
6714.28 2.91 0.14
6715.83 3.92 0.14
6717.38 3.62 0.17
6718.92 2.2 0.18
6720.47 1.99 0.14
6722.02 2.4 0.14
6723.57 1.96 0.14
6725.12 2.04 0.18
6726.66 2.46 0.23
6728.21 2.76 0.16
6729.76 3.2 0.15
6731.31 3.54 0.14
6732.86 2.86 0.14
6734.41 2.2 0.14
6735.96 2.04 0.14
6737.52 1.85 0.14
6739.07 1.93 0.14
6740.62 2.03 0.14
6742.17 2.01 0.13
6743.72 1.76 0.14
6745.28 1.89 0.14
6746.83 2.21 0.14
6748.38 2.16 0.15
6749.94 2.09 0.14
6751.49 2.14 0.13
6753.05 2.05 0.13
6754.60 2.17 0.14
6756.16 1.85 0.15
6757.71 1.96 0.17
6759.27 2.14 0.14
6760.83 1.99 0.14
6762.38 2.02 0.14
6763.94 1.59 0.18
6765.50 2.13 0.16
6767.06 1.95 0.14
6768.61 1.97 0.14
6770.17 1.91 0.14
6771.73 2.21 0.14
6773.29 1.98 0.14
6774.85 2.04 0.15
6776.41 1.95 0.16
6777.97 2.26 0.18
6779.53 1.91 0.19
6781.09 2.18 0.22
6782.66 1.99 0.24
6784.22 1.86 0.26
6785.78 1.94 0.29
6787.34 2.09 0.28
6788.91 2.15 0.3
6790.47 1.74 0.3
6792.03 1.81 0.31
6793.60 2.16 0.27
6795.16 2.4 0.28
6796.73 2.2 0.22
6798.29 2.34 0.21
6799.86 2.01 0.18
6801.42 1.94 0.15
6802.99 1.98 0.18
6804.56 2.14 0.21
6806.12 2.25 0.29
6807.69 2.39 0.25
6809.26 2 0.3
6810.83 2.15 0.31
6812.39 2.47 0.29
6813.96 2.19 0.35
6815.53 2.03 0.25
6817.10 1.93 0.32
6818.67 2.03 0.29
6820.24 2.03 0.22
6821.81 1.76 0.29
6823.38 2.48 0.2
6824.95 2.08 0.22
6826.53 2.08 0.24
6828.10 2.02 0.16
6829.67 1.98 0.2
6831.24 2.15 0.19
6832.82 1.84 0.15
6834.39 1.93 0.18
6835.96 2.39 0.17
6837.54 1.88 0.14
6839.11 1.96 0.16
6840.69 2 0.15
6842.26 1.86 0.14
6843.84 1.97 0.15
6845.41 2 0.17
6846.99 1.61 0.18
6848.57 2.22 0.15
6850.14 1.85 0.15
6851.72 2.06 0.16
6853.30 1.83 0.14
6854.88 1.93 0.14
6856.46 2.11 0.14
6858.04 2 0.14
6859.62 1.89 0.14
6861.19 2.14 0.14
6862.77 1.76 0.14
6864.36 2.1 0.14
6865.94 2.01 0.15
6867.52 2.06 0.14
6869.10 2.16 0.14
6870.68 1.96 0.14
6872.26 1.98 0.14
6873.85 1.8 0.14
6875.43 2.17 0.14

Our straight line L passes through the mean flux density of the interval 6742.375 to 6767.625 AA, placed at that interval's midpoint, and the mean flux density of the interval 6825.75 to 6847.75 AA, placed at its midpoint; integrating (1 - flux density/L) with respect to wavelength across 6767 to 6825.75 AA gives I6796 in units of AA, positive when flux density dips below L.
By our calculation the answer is -2.6 AA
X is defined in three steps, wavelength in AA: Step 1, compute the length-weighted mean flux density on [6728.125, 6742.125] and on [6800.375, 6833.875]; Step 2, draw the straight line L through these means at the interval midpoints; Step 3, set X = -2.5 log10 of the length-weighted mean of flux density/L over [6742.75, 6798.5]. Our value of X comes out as 0.13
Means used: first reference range 2.45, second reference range 2.09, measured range 2.03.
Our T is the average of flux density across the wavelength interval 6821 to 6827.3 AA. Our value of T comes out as 2.1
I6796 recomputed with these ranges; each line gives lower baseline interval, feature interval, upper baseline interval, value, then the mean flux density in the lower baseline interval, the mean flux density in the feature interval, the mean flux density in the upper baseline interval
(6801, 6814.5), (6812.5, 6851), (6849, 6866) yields 1.09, 2.17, 2.02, 1.97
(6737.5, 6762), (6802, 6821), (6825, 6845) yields -1.13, 2.02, 2.13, 2.01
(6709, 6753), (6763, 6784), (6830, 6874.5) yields 2.22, 2.38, 2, 1.98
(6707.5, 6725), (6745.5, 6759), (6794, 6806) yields 1.58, 2.5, 2.07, 2.15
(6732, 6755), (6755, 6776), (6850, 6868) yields 0.93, 2.1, 1.98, 1.98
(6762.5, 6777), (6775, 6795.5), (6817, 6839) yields -0.36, 1.97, 2.03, 2.04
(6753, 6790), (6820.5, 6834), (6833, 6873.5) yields -0.36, 2.01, 2.04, 1.98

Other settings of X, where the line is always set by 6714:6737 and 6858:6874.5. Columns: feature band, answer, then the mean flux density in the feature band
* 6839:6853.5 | 0.08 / 1.94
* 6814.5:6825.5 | 0.08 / 2.05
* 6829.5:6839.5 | 0.06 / 2.02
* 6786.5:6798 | 0.12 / 2.09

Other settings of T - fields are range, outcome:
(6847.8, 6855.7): 1.98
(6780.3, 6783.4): 2.08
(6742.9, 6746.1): 1.83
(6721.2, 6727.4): 2.21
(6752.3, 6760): 2.03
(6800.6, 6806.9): 2.08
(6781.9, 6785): 1.93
